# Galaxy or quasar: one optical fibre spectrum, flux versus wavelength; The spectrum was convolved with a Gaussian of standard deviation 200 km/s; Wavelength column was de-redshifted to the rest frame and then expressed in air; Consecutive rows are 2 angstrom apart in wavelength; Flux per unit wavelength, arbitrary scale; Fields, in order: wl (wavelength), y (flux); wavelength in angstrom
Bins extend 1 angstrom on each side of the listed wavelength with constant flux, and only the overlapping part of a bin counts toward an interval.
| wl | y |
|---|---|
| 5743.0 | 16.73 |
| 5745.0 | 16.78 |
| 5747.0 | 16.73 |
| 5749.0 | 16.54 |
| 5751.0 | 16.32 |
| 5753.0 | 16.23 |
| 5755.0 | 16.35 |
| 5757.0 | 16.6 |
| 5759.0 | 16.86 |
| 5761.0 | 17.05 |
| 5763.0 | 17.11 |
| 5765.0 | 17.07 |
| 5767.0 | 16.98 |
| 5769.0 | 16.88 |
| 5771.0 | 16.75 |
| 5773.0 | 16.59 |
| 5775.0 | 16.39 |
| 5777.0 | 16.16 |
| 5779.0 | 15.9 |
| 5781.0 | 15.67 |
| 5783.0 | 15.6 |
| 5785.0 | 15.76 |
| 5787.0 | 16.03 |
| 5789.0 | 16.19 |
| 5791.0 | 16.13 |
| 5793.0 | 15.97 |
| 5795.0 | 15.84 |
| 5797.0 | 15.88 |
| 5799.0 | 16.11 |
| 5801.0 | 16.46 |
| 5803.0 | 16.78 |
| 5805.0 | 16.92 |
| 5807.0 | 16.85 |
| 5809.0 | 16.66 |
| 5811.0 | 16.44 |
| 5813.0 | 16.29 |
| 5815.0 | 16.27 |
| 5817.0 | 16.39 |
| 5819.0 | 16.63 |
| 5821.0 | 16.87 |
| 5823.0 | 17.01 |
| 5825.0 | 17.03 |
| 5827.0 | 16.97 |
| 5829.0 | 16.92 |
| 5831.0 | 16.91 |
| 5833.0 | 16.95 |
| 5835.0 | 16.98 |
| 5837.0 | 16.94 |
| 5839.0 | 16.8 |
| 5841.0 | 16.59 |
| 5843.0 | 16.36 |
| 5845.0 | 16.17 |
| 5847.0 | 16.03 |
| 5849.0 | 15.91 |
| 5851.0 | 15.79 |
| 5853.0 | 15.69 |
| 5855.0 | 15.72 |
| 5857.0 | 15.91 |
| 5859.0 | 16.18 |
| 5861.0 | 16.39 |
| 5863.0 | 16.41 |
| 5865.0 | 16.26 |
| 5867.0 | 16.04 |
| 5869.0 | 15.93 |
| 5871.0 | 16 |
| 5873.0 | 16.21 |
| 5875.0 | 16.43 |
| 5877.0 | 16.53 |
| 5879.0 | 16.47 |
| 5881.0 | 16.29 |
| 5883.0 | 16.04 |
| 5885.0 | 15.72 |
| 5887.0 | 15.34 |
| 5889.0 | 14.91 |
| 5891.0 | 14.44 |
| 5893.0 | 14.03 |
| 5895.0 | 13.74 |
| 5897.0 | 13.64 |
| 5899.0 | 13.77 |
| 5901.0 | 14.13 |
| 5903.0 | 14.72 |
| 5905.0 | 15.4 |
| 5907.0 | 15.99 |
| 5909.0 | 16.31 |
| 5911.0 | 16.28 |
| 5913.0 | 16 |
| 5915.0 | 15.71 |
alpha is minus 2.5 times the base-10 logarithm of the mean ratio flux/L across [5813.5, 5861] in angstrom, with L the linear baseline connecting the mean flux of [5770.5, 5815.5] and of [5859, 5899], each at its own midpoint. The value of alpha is -0.04 mag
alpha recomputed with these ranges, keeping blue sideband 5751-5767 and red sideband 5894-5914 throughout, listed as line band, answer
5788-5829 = -0.024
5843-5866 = -0.032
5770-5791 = 0.025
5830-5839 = -0.073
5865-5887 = -0.055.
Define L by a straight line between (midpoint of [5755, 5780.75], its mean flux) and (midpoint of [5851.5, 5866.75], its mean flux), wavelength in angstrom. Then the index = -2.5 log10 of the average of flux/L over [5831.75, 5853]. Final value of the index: -0.02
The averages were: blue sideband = 16.7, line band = 16.4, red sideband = 16.1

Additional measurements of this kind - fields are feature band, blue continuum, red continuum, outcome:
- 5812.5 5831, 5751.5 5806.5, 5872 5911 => -0.05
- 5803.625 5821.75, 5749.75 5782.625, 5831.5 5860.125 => -0.01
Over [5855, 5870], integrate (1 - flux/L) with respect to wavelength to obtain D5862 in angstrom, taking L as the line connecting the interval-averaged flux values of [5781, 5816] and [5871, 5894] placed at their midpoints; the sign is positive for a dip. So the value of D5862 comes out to -0.3 angstrom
